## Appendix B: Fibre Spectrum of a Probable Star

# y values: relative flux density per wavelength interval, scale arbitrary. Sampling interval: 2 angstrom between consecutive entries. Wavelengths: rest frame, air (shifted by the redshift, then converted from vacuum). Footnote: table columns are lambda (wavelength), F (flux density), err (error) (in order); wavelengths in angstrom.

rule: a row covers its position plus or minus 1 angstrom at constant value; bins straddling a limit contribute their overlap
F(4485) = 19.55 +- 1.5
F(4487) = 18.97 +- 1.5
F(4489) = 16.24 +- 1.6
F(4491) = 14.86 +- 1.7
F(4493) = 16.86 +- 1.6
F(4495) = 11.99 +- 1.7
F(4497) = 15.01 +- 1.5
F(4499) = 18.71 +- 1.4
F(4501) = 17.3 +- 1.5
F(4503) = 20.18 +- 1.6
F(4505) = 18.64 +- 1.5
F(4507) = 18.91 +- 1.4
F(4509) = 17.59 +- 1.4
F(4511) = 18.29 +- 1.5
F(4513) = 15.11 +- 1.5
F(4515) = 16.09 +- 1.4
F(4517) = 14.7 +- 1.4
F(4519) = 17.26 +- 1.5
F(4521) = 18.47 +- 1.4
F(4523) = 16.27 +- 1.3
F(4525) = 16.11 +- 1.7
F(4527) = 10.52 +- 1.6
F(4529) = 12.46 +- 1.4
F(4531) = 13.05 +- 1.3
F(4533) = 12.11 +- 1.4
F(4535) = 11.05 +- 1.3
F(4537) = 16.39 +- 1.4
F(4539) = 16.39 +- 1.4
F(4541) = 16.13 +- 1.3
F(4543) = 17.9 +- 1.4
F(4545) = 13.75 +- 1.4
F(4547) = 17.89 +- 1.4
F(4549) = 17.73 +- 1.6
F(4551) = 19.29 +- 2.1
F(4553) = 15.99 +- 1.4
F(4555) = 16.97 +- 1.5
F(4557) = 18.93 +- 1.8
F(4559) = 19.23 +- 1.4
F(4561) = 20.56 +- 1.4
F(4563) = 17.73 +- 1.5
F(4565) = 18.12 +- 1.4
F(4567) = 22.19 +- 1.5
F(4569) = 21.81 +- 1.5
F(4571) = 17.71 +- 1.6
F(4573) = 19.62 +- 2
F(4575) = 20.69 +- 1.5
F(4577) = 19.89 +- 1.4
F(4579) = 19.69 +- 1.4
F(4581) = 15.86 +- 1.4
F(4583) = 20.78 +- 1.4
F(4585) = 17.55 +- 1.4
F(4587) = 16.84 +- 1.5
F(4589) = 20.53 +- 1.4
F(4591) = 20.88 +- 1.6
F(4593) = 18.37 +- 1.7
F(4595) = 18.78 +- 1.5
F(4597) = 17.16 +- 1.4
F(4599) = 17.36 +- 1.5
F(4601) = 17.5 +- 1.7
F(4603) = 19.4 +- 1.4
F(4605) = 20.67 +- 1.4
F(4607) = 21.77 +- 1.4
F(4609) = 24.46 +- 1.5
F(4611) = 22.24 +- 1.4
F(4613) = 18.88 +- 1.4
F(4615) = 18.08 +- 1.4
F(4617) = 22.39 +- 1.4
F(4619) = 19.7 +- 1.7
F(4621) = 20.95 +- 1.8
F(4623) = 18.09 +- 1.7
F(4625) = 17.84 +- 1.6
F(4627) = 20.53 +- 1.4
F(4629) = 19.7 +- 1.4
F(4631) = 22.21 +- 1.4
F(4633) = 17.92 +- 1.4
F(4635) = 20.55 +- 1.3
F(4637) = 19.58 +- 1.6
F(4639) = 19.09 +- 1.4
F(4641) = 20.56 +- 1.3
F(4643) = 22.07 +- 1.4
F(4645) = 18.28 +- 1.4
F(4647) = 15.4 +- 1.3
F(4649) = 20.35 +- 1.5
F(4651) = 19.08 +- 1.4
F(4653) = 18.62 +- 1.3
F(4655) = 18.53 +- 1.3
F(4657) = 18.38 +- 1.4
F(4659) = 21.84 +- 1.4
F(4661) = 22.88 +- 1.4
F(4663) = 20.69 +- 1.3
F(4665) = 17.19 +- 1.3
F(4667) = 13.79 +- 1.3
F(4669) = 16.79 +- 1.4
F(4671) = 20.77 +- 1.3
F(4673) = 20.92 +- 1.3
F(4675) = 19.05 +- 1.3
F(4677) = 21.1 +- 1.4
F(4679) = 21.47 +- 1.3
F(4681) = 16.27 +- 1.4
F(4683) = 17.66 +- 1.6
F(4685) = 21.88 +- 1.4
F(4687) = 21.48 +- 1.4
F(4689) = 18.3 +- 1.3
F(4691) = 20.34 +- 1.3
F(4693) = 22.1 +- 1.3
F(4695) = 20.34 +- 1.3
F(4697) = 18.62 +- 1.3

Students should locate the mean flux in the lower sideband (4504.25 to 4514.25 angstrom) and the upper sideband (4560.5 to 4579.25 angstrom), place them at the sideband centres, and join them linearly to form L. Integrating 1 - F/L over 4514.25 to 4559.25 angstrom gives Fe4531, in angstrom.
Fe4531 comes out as 6.8 angstrom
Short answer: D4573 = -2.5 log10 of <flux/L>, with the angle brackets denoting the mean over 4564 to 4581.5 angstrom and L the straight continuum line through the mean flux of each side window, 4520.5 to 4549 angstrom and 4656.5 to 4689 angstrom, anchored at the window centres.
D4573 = -0.21 mag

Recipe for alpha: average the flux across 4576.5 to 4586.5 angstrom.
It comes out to 18.6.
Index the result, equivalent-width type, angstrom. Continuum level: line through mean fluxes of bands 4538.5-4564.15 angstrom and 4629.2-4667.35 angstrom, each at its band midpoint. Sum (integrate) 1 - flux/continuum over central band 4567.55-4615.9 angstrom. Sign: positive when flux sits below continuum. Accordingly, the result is -2.92 angstrom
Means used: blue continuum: 17.6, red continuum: 19.4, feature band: 19.5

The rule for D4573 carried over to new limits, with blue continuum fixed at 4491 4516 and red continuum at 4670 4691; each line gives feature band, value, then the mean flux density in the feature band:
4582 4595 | -0.043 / 19.1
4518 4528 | 0.103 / 15.7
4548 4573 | -0.057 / 18.9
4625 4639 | -0.042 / 19.9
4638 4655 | 0.011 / 19.1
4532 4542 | 0.213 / 14.4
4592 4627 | -0.052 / 19.7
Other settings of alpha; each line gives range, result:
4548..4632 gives 19.4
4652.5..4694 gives 19.5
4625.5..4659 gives 19.5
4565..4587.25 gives 19.4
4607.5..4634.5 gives 20.3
